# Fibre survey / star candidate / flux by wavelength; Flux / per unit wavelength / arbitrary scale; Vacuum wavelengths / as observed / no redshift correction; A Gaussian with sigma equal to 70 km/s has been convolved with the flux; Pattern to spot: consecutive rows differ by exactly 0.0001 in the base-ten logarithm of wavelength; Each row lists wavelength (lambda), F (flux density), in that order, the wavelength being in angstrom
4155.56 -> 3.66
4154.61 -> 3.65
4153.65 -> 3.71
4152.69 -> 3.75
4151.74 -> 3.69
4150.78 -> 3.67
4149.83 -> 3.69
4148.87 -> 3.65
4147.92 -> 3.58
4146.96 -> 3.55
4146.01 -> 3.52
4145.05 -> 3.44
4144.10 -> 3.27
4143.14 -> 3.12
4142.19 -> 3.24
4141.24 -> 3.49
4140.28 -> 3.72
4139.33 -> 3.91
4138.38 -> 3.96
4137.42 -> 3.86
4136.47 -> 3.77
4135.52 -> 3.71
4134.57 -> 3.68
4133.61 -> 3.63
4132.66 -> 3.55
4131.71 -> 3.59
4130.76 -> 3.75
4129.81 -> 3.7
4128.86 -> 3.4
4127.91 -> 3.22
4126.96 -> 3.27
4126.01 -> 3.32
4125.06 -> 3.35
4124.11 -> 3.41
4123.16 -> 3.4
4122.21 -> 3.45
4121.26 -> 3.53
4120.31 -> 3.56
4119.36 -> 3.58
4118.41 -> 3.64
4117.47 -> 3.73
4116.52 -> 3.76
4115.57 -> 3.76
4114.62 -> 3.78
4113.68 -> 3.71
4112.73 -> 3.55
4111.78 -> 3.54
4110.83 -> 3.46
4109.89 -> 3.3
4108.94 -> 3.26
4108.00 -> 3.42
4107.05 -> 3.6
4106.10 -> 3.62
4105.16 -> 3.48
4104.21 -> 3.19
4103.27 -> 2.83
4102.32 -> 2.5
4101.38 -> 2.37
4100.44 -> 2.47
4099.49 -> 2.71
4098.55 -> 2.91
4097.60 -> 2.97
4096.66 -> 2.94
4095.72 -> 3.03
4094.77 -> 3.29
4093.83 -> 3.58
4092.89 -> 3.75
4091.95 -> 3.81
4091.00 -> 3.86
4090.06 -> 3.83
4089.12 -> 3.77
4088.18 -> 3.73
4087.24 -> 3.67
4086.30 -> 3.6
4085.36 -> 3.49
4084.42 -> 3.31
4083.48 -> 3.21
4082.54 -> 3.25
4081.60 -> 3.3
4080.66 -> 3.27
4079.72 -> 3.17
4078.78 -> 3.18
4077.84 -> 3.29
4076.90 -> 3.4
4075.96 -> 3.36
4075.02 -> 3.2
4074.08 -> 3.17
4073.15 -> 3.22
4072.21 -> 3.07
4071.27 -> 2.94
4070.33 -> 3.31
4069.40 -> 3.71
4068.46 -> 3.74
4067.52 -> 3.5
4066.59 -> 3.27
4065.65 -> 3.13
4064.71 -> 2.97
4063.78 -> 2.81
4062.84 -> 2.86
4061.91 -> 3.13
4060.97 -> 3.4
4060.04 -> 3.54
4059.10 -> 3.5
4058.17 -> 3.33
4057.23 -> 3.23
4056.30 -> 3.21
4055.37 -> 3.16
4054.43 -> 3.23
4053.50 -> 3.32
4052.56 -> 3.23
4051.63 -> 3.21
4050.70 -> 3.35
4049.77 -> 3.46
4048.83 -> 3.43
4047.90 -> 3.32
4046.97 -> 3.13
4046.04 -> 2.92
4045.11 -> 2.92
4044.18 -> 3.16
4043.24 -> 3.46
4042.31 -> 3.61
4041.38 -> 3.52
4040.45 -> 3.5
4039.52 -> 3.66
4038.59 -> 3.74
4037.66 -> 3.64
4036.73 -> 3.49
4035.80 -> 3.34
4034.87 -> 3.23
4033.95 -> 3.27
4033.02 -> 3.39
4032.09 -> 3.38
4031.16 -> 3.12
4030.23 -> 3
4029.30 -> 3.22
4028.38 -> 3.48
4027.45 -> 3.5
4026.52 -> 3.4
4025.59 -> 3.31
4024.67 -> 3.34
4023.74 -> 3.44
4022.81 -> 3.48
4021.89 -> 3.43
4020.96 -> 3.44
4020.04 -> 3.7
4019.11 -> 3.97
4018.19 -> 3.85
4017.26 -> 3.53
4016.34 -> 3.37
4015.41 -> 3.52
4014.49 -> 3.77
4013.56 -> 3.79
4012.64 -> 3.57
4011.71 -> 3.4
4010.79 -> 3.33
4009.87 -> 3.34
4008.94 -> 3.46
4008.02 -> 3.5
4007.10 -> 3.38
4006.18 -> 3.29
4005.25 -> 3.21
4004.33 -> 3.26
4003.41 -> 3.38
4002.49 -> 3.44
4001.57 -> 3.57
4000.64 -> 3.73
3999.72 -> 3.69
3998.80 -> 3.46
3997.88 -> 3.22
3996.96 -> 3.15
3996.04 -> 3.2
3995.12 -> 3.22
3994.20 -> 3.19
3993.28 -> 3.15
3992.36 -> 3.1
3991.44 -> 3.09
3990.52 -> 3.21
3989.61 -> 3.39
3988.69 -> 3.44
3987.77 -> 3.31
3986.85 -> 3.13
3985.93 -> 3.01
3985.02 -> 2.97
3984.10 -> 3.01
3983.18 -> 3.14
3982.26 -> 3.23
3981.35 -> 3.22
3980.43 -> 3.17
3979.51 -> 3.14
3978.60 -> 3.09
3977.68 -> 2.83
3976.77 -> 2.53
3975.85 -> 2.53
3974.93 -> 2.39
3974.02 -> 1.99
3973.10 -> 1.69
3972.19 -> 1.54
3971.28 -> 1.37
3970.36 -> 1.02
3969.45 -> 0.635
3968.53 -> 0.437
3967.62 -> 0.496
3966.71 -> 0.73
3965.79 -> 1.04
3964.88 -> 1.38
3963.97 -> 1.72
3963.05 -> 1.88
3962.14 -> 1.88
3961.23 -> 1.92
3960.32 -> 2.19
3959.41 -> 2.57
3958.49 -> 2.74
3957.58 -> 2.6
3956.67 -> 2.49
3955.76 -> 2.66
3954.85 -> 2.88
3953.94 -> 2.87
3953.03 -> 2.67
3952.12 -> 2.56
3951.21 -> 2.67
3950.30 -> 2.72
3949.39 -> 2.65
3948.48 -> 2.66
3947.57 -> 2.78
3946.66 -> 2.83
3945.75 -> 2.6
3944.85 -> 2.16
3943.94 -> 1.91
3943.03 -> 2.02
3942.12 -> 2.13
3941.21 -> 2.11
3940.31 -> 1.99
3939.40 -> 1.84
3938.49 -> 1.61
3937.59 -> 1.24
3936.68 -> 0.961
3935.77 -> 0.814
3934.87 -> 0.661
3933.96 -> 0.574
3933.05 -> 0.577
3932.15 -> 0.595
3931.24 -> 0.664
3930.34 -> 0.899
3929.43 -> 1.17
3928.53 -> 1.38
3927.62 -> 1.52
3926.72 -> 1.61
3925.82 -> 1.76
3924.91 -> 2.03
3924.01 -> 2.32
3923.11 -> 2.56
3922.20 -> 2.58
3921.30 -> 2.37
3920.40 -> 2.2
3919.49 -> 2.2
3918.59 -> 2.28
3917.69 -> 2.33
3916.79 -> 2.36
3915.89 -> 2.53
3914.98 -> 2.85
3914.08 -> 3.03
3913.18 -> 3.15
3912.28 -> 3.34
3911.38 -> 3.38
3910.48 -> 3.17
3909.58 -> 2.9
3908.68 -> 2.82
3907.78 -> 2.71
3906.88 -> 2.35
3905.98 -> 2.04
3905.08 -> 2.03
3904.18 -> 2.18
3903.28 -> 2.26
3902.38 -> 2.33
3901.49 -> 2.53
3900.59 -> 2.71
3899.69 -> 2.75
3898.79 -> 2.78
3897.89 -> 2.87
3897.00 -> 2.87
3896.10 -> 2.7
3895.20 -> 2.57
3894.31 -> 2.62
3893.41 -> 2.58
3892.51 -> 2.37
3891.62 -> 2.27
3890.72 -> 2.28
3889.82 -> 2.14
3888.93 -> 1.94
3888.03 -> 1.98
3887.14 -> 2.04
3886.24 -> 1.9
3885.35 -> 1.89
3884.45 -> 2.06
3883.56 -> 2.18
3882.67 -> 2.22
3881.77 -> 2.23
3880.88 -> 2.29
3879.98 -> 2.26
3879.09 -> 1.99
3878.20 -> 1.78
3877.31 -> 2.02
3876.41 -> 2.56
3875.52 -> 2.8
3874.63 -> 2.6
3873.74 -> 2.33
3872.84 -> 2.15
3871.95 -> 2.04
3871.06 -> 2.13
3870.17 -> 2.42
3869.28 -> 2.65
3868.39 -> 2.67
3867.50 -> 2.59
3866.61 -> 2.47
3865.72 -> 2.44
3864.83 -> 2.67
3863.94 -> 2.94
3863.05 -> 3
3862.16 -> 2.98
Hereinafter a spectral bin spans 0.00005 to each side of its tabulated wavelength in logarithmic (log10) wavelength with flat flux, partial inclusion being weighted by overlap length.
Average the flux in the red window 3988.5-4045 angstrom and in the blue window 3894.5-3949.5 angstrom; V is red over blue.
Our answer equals 1.58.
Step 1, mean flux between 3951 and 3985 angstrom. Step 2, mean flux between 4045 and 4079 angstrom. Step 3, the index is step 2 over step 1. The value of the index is 1.5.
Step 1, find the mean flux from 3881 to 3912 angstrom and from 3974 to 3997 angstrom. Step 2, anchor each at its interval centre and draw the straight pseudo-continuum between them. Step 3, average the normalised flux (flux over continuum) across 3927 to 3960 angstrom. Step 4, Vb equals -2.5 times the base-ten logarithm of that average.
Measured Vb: 0.392 mag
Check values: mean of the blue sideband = 2.44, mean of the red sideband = 3.05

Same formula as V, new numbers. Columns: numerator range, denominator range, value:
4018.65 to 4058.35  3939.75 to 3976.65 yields 1.64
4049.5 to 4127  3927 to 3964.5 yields 1.72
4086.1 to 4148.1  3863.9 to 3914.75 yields 1.41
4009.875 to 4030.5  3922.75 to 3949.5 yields 2.09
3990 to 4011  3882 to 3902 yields 1.40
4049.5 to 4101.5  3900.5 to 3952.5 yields 1.55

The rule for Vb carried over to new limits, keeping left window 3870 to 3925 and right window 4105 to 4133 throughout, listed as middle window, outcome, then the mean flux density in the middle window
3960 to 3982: 0.432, 1.88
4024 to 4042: -0.101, 3.4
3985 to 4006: -0.133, 3.29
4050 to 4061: -0.034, 3.31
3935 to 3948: 0.363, 1.9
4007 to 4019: -0.181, 3.54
